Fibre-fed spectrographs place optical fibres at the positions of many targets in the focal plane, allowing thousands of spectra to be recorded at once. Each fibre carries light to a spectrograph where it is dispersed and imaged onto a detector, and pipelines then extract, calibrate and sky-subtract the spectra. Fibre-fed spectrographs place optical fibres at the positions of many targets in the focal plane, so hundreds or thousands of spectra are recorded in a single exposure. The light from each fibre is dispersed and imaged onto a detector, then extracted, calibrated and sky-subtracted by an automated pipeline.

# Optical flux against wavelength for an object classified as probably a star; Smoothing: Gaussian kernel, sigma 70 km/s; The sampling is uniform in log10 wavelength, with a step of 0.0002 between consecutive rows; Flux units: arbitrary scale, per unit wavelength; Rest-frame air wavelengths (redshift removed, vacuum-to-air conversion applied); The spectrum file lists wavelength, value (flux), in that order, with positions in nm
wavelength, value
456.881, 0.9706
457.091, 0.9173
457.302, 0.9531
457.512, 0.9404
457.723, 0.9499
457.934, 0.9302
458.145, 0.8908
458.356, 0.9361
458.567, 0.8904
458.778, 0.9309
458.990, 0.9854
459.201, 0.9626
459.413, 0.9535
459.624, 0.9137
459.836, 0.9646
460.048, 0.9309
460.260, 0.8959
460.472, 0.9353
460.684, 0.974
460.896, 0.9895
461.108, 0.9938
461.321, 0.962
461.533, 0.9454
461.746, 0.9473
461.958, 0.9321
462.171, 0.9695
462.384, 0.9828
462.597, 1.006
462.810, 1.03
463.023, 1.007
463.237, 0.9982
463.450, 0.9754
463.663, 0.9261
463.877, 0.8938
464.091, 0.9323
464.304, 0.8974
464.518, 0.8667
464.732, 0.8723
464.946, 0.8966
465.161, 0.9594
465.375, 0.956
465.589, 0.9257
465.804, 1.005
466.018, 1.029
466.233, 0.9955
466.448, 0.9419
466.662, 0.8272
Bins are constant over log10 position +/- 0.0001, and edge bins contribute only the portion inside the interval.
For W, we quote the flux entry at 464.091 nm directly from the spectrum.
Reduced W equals 0.9323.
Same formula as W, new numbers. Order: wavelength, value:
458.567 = 0.8904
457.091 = 0.9173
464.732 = 0.8723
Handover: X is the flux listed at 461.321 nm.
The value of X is 0.962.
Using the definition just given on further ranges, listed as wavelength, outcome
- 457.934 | 0.9302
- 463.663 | 0.9261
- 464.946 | 0.8966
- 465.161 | 0.9594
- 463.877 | 0.8938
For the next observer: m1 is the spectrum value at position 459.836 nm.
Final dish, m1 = 0.9646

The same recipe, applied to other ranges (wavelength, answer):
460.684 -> 0.974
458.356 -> 0.9361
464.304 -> 0.8974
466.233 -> 0.9955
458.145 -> 0.8908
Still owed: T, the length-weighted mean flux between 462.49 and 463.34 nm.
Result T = 1.01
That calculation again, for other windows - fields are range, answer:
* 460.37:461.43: 0.971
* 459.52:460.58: 0.928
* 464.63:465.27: 0.909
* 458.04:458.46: 0.913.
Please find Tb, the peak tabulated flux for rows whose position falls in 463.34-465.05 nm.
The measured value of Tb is 0.9754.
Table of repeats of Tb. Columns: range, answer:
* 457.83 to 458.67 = 0.9361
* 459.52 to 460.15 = 0.9646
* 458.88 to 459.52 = 0.9854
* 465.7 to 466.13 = 1.029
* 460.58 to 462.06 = 0.9938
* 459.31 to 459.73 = 0.9535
